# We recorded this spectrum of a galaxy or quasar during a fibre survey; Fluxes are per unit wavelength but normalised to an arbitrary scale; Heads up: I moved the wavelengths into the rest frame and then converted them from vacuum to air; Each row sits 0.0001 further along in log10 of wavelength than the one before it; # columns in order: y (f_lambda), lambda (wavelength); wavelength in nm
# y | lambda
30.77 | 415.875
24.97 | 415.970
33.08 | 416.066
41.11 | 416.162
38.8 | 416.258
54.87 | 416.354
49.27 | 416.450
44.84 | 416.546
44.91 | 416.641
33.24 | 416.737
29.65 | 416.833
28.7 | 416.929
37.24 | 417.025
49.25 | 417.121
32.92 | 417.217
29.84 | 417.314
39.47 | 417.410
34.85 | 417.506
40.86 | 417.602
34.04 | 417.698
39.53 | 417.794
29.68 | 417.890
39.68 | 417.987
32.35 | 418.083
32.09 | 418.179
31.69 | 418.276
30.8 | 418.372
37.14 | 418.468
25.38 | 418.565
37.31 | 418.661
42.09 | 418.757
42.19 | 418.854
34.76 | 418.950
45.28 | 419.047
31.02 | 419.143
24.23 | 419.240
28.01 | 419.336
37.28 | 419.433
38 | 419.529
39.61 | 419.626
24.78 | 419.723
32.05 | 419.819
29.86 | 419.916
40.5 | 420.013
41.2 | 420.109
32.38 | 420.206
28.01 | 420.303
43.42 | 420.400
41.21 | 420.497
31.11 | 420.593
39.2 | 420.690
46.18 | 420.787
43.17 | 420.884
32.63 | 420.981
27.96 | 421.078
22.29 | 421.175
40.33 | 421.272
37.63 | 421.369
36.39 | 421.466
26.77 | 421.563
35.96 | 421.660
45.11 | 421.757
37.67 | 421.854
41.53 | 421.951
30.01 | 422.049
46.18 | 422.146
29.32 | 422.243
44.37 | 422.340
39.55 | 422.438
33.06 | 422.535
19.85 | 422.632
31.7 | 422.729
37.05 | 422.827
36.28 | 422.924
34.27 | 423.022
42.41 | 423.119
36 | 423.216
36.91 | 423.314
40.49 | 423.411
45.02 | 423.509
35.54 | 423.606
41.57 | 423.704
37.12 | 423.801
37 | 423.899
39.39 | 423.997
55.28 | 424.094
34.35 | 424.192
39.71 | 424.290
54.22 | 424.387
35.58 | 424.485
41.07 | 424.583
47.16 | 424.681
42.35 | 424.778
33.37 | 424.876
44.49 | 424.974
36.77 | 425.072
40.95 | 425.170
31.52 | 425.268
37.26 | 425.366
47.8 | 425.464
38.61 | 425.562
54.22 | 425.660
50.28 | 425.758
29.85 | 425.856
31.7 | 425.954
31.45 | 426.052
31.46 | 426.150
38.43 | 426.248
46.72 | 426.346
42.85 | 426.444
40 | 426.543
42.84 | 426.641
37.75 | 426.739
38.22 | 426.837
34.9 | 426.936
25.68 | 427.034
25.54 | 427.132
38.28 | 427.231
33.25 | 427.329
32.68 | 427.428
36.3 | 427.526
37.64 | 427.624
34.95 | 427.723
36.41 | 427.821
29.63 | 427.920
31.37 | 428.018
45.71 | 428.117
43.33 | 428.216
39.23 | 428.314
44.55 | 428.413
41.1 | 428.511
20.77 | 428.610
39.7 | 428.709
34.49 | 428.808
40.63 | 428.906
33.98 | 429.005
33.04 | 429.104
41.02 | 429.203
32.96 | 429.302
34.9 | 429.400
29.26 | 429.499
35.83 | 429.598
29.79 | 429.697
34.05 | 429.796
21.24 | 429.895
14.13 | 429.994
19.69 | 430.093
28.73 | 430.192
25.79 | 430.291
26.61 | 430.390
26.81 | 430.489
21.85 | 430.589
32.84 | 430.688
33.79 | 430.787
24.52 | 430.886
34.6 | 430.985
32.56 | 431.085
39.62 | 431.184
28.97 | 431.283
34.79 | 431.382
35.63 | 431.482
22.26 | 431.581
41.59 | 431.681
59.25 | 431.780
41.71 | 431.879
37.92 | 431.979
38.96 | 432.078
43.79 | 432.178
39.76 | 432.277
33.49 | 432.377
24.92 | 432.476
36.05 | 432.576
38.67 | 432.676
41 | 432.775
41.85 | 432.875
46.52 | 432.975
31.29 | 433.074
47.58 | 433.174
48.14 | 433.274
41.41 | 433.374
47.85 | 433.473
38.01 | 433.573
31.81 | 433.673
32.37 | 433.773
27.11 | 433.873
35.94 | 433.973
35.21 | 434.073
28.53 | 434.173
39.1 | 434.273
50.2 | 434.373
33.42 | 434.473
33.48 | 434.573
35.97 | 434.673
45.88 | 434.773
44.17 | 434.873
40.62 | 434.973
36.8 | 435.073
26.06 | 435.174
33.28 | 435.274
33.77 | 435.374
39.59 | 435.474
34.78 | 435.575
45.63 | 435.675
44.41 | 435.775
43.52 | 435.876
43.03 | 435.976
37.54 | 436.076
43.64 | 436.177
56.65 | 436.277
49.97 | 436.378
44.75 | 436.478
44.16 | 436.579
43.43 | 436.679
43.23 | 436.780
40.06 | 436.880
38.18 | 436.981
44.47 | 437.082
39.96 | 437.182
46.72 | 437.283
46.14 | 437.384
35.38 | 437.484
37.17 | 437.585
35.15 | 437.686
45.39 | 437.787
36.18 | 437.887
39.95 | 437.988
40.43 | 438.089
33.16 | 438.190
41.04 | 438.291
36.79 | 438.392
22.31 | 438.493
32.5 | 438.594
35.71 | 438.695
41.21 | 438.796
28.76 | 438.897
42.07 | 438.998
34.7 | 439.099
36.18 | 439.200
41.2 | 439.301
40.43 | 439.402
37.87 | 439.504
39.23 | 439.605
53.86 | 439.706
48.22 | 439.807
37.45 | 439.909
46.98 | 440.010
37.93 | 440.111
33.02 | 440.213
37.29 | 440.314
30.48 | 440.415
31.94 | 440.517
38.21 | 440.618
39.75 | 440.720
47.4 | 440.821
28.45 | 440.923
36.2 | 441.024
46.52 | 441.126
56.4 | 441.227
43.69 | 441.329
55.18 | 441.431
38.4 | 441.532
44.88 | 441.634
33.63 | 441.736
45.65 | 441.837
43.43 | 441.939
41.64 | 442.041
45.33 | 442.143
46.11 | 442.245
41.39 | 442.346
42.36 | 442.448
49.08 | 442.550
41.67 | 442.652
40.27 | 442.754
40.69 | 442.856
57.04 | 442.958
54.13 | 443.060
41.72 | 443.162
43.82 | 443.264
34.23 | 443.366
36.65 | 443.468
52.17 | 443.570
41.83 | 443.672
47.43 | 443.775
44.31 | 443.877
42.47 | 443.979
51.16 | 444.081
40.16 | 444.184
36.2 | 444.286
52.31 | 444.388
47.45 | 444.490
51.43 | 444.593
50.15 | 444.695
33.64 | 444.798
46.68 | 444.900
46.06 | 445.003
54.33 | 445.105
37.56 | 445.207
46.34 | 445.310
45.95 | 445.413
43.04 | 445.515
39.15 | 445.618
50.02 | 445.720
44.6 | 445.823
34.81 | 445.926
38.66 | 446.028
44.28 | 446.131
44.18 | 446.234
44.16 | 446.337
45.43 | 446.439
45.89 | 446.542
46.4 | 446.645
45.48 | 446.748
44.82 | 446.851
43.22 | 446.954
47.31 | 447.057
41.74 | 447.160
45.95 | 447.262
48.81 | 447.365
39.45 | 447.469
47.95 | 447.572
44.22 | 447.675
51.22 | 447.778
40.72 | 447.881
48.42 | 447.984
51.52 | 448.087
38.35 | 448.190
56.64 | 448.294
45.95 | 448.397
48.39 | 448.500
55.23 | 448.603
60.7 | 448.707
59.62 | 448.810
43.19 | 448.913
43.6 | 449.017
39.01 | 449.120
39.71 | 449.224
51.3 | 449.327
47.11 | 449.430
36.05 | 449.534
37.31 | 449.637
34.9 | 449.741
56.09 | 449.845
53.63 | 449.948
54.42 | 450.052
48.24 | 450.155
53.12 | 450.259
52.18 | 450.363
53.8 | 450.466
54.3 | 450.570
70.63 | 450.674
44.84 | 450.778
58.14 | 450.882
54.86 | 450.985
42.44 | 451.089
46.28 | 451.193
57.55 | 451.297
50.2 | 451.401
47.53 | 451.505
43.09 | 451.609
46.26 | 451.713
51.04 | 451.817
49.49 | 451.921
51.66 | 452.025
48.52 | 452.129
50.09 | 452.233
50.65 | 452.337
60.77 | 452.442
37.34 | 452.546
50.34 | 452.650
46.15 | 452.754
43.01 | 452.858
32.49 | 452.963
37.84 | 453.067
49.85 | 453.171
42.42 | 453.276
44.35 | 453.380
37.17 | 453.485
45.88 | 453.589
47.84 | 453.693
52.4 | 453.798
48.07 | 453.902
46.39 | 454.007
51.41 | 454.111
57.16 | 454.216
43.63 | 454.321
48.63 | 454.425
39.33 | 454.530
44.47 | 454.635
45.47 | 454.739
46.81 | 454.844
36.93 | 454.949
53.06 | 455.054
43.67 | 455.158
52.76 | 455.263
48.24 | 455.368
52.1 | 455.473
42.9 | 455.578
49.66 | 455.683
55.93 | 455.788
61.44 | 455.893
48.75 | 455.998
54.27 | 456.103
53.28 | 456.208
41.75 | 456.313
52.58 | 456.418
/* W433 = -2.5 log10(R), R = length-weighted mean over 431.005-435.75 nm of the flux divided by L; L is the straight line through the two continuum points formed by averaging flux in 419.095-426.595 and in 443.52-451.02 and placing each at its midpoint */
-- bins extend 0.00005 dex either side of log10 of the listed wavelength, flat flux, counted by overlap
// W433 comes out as 0.10 mag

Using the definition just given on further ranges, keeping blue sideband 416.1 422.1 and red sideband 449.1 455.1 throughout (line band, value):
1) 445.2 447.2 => 0.05 mag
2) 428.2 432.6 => 0.20 mag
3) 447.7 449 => -0.08 mag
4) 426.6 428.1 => 0.13 mag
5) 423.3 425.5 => -0.07 mag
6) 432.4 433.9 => 0.07 mag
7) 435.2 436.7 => 0.00 mag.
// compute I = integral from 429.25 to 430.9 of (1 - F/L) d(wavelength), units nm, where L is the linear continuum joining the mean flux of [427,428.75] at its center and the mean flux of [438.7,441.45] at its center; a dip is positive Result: 0.38 nm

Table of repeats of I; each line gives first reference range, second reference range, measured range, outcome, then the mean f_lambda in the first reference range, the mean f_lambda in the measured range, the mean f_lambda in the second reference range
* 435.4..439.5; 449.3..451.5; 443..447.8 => 0.17 nm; 40.1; 44.6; 50.3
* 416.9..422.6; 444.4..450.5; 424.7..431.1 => 0.63 nm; 35.7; 34.9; 46.3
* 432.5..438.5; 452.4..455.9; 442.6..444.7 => -0.11 nm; 39.6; 45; 46.7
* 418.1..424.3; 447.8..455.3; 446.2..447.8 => 0.03 nm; 36.2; 45.3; 48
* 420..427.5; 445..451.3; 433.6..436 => 0.28 nm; 37.8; 37.2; 47.2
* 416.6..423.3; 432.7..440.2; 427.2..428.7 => 0.04 nm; 35.5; 36.4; 39.6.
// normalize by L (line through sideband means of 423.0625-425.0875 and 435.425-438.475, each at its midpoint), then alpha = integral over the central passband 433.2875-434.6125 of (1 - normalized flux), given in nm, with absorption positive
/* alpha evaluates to 0.143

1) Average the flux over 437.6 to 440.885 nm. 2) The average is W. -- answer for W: 38.2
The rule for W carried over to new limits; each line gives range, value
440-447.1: 43.4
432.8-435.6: 37.9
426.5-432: 33.8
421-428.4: 37.7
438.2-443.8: 41.1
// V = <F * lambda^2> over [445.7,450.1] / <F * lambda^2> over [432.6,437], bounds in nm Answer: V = 1.22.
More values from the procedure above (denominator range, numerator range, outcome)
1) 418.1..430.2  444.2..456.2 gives 1.47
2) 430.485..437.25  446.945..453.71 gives 1.34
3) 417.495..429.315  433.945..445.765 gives 1.21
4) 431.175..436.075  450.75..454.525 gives 1.35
